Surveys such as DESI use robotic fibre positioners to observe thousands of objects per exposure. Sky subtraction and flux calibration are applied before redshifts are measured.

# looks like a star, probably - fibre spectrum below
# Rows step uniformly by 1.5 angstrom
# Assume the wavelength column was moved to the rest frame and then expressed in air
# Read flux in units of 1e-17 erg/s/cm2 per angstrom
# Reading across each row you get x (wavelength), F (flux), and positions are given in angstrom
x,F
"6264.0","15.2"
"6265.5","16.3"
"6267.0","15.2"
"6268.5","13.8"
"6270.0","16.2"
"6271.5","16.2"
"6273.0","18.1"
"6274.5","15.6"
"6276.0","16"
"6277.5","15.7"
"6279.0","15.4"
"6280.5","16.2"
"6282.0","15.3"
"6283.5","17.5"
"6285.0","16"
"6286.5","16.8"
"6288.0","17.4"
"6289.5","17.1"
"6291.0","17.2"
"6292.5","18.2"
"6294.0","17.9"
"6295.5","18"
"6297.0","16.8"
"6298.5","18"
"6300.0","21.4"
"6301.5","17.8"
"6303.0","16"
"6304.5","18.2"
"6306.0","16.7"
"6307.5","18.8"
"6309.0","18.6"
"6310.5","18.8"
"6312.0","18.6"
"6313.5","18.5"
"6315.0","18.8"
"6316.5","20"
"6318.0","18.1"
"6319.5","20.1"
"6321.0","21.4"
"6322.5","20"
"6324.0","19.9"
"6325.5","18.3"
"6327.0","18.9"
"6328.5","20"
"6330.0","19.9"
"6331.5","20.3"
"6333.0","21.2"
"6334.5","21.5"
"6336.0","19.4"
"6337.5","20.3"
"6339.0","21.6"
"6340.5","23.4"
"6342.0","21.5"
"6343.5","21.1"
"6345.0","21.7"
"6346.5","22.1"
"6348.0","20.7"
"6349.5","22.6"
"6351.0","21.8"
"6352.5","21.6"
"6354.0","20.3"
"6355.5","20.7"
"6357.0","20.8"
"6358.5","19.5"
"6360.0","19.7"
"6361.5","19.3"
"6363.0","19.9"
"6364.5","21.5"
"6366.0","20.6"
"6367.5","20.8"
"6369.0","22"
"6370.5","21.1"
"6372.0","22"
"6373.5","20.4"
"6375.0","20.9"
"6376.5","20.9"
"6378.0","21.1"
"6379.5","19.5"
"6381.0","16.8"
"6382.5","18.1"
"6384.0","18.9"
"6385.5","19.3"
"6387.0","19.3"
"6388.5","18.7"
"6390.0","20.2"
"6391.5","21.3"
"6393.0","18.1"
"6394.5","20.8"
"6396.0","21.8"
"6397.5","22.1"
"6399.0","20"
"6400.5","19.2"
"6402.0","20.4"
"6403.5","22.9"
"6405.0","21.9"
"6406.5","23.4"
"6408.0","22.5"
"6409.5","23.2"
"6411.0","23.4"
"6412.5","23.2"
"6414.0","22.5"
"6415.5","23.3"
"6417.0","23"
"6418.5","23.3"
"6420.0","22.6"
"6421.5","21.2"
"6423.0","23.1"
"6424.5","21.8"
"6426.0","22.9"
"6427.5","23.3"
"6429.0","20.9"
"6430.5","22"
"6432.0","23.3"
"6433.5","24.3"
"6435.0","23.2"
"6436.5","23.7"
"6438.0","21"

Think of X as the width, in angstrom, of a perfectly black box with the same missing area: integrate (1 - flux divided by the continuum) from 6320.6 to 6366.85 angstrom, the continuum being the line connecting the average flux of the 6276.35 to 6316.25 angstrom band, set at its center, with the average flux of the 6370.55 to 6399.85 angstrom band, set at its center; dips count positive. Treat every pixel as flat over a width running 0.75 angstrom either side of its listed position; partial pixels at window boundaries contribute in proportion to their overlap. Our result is -4.46 angstrom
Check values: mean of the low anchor 17.5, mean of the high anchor 20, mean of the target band 20.7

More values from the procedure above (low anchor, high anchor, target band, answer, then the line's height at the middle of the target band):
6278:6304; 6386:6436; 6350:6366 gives -0.6 angstrom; 19.8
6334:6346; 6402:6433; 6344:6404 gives 3.9 angstrom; 21.9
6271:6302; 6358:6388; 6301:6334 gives -1.6 angstrom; 18.2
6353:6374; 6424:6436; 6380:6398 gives 1.6 angstrom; 21.4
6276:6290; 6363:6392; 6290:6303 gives -0.9 angstrom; 16.9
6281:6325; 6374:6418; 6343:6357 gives -1.3 angstrom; 19.6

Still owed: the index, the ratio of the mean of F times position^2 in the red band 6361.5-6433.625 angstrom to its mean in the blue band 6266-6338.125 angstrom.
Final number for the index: 1.22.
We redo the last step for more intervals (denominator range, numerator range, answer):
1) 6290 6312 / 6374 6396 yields 1.12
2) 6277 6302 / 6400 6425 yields 1.35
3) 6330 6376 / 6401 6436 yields 1.10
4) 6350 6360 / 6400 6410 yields 1.08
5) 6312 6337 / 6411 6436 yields 1.19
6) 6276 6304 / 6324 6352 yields 1.24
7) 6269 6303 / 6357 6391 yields 1.21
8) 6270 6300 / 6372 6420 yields 1.29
